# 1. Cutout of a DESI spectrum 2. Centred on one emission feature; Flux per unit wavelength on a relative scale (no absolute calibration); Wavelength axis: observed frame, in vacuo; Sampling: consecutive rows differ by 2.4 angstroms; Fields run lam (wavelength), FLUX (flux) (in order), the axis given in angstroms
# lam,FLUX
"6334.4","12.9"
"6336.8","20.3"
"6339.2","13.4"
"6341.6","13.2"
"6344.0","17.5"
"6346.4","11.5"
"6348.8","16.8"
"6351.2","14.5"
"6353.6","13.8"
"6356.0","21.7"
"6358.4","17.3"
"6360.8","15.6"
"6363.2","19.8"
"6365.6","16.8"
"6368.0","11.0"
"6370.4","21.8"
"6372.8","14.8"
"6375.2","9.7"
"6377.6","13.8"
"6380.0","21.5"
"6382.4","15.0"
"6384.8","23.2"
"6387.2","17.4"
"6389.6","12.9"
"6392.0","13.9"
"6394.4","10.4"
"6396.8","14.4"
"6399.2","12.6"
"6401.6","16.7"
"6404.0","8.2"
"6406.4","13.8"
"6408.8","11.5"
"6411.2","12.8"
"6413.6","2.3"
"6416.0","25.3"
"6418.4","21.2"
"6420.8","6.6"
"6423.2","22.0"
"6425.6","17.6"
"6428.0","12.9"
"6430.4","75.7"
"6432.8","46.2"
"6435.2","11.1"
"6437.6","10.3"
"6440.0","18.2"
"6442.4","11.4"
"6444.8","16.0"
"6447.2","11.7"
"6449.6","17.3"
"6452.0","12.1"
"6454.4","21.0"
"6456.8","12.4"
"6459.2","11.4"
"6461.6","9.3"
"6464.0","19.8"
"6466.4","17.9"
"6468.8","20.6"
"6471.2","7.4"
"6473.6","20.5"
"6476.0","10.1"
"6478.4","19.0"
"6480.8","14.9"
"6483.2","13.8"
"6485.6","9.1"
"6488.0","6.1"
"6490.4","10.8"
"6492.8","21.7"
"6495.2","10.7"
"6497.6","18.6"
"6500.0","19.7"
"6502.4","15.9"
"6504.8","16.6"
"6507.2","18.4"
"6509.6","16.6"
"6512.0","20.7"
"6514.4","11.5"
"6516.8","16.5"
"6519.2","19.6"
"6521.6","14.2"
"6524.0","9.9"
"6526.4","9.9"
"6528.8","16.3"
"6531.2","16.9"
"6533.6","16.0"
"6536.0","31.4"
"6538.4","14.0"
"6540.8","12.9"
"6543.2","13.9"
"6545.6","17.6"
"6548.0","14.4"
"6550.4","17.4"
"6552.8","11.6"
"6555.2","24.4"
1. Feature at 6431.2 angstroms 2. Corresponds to H-gamma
